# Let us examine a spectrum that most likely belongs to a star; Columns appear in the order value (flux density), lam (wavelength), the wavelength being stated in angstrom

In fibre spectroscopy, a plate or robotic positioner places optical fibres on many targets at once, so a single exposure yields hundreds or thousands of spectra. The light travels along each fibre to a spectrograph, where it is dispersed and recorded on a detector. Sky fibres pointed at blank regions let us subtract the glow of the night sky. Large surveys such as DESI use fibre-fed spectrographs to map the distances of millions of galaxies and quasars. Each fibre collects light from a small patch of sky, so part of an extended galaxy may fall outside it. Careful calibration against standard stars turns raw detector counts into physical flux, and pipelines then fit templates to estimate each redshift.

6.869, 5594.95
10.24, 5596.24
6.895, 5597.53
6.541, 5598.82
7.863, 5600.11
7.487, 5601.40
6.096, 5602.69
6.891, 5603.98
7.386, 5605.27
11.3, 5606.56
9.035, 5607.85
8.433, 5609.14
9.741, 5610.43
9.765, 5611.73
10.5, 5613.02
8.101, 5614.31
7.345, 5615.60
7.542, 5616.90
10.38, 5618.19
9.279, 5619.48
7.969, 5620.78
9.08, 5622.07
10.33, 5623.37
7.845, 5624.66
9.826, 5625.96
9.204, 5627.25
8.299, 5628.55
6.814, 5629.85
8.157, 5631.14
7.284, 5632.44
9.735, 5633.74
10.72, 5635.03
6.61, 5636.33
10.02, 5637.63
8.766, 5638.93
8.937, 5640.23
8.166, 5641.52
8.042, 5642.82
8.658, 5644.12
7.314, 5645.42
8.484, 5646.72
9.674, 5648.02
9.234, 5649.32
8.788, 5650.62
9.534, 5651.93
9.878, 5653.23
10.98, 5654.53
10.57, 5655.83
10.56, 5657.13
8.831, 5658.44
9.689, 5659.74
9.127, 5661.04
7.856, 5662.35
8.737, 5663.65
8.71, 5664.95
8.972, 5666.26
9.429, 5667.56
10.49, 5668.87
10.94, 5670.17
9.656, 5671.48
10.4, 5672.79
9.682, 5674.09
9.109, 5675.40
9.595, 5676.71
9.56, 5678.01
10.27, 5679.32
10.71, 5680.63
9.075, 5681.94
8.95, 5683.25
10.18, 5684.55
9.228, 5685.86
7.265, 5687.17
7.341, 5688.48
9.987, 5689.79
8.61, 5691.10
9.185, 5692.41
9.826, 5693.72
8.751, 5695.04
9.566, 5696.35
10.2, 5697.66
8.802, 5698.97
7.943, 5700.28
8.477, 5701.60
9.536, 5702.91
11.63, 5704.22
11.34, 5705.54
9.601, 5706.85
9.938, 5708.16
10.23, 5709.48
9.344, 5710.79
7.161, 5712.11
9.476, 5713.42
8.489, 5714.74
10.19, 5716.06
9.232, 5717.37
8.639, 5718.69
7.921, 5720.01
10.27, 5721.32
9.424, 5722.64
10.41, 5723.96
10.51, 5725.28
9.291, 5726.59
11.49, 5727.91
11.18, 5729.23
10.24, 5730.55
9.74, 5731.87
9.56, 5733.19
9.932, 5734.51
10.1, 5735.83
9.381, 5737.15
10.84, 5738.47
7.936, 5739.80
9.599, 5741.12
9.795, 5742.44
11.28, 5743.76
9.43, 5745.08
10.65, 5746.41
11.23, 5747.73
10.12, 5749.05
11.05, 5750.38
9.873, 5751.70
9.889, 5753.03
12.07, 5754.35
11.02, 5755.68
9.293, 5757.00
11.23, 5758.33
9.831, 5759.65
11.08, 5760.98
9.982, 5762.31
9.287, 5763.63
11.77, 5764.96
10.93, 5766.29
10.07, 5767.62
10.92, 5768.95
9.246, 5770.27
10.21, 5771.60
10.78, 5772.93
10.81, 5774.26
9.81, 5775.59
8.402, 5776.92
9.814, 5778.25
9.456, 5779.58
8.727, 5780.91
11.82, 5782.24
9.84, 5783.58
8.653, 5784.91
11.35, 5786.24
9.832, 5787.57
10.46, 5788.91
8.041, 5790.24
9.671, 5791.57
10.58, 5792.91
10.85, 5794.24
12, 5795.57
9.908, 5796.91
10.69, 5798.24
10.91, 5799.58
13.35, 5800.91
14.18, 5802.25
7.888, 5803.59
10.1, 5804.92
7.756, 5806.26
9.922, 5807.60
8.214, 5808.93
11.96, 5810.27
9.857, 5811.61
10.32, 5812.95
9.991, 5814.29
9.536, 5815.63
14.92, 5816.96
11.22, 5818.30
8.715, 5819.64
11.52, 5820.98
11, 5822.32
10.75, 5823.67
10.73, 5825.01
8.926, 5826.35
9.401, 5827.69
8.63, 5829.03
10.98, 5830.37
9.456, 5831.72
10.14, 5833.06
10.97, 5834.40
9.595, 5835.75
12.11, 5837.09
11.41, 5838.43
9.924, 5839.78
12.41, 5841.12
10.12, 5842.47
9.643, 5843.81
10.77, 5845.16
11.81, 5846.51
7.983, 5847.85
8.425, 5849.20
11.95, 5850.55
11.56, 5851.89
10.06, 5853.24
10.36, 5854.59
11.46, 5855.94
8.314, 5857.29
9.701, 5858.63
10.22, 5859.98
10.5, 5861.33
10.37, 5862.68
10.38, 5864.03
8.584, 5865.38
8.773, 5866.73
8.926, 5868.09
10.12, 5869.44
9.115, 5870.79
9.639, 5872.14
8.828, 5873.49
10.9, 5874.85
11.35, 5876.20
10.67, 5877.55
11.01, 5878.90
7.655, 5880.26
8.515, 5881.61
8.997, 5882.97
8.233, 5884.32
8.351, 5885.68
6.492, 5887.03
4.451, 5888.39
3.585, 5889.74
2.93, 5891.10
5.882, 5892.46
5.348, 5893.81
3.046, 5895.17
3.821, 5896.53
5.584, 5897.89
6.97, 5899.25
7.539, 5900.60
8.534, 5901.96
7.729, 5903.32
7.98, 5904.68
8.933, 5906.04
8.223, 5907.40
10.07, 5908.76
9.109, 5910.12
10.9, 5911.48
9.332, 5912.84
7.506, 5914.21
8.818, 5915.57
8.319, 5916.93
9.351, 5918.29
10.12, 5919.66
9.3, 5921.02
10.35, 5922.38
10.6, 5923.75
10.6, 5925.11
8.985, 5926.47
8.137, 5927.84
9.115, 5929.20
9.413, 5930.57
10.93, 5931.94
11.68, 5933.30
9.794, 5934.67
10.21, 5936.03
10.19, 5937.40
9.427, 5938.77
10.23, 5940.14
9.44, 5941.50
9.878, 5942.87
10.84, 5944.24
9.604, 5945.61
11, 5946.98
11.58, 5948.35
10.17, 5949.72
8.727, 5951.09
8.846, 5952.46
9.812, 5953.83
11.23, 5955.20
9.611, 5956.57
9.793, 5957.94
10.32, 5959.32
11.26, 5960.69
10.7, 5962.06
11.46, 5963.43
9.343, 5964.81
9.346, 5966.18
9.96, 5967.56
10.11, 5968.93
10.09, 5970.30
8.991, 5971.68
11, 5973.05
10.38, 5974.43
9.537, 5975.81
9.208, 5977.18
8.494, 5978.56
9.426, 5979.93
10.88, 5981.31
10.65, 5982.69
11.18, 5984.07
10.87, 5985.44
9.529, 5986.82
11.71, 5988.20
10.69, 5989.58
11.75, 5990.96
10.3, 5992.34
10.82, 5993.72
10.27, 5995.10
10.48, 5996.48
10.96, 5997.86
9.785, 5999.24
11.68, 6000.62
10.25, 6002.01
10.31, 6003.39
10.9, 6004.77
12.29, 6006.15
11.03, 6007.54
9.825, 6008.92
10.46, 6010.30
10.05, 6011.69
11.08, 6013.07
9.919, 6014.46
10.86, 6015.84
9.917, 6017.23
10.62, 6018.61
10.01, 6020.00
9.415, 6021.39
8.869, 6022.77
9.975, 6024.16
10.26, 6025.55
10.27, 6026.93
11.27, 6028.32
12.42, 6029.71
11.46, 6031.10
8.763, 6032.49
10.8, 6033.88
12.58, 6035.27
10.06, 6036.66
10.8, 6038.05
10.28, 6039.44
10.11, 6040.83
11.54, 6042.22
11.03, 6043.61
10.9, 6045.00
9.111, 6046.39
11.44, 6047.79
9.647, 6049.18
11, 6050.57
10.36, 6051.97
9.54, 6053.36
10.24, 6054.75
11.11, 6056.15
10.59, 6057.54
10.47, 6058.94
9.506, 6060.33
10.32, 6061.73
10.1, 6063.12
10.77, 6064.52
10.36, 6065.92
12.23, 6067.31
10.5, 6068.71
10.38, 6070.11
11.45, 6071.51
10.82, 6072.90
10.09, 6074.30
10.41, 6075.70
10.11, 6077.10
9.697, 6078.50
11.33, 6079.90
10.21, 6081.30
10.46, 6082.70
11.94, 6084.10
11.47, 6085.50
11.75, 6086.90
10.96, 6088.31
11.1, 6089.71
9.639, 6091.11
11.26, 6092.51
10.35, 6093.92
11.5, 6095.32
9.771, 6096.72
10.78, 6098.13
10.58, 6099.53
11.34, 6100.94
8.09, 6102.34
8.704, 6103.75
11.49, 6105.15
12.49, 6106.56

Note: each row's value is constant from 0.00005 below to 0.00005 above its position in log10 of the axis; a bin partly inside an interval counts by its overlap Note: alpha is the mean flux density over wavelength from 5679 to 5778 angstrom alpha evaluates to 9.83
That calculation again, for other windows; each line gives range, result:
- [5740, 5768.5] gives 10.4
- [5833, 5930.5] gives 8.98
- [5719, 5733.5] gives 9.98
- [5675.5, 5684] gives 9.67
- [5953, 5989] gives 10.2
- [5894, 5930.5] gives 8.4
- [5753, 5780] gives 10.3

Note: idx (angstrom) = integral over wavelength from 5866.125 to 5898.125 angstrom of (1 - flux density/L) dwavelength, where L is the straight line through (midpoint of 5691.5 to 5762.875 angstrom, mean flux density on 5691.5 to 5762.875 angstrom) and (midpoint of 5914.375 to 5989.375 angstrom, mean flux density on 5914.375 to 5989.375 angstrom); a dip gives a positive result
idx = 7.53 angstrom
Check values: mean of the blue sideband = 9.87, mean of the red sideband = 10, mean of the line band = 7.61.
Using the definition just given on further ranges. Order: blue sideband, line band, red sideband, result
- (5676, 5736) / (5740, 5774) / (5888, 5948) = -4.06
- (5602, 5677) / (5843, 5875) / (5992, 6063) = -0.21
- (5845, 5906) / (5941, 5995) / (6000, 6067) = -3.01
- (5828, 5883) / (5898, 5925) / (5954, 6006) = 3.46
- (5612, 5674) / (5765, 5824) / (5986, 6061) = -4.28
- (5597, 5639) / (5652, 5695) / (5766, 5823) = -1.82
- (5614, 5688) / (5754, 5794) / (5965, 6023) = -2.58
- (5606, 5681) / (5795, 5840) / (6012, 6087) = -3.38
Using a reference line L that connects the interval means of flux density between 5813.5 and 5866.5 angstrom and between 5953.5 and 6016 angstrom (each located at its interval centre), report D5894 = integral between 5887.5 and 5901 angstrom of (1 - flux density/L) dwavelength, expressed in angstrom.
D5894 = 7.1 angstrom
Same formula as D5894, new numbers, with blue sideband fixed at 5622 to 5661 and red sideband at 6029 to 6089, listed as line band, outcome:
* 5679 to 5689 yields 0.06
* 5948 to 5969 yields 0.31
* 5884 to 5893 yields 3.95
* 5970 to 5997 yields 0.15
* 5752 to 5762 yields -1.18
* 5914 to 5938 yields 1.11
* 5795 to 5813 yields -1.58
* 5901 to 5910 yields 1.33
